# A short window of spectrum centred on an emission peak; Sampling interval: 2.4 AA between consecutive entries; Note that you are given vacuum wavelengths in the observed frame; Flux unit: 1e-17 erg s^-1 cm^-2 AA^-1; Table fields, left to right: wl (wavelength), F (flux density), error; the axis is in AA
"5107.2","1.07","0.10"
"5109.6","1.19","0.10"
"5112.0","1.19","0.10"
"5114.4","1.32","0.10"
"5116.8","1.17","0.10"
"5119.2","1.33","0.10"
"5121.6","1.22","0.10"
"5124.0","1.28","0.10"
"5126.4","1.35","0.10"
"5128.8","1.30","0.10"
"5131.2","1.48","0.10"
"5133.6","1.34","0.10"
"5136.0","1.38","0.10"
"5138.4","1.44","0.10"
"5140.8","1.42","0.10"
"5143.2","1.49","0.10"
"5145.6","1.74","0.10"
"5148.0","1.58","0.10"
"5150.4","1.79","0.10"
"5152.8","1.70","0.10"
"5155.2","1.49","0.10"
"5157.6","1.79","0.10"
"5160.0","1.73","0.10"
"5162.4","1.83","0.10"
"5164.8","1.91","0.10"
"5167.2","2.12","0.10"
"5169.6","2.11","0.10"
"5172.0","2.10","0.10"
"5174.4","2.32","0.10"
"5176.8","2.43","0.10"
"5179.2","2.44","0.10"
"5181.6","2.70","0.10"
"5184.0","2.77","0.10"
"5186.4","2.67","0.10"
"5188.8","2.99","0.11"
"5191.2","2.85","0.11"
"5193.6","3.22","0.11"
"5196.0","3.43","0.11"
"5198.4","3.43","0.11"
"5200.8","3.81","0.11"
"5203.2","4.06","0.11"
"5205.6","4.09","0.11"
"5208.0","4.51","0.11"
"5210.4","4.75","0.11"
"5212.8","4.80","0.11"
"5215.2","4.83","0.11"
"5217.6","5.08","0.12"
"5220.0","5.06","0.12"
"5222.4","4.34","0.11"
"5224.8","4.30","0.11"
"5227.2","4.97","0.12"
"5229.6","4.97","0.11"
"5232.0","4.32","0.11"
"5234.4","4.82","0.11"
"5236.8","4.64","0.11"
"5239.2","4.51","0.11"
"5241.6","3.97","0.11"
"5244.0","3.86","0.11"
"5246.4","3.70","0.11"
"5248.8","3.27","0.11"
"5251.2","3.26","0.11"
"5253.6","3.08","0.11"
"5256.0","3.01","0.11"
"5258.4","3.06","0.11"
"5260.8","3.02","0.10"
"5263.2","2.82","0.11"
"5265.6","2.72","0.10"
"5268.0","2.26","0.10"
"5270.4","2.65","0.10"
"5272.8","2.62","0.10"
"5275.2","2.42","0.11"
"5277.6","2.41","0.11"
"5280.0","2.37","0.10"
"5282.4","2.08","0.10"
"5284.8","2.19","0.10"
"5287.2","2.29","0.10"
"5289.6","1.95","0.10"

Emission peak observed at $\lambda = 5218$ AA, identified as C IV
